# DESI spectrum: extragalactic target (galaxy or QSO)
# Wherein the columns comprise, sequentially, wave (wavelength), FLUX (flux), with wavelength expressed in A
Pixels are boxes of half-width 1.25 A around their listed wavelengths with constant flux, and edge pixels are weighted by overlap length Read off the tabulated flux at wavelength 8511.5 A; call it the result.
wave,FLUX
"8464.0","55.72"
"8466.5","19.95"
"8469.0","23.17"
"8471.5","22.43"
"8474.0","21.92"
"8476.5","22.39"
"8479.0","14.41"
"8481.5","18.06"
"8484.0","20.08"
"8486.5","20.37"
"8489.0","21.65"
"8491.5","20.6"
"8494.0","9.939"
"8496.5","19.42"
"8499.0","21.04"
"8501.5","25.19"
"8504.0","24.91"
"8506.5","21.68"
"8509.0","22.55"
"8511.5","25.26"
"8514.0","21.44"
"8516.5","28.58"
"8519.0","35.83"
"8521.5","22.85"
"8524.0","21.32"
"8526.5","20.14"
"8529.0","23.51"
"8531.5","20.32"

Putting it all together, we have 25.26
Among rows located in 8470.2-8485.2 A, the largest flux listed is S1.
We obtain 22.43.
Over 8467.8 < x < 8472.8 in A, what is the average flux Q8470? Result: 22.8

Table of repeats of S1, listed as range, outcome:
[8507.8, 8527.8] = 35.83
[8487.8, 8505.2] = 25.19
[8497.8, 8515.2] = 25.26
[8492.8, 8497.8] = 19.42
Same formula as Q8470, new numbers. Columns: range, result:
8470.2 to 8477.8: 22.2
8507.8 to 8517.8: 24.5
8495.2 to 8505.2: 22.6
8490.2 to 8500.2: 17.8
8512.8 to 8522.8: 27.2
